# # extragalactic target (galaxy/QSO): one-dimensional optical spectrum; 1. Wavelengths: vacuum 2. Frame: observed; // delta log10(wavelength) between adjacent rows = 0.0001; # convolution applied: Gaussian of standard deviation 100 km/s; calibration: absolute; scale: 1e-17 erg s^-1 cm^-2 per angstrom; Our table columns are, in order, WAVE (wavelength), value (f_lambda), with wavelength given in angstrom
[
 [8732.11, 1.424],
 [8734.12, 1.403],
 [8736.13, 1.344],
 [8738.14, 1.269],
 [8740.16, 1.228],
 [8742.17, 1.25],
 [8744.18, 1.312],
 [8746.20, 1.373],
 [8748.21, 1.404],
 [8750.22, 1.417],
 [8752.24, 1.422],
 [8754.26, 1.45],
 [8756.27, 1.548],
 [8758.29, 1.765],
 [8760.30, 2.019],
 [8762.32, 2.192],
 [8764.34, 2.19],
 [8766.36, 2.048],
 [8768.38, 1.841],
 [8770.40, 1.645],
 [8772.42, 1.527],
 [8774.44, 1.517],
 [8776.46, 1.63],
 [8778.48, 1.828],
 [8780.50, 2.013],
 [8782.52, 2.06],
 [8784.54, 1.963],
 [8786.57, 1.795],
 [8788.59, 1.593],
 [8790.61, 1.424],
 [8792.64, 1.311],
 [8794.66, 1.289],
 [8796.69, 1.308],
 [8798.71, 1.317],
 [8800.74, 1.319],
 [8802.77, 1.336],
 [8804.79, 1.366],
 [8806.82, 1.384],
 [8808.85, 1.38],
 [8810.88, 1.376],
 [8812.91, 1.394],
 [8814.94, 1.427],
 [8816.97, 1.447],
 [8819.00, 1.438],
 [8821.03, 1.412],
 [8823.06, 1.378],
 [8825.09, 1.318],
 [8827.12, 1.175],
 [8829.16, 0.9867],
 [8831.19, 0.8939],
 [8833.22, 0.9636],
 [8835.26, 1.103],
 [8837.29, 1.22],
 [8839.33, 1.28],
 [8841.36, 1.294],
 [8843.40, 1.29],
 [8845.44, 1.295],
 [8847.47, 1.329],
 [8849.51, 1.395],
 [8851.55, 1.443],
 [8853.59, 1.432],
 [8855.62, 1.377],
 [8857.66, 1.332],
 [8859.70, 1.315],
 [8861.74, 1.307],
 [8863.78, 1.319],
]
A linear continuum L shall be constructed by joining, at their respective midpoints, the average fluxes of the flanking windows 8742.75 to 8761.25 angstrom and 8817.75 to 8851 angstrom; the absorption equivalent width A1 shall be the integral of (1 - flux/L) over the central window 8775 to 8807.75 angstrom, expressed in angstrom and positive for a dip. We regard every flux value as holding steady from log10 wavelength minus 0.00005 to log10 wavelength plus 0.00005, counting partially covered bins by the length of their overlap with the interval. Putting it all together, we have -4.0 angstrom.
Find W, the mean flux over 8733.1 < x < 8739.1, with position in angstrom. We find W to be 1.34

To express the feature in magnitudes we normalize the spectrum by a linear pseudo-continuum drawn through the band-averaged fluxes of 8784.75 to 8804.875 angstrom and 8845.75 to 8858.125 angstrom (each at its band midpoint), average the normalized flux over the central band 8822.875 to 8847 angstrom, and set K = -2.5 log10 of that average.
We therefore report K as 0.18 mag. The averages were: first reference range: 1.43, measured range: 1.18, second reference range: 1.38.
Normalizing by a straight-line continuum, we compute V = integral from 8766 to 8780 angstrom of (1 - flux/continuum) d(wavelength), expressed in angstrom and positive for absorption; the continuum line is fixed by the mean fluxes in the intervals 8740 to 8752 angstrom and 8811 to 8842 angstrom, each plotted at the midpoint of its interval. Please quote -4.3 angstrom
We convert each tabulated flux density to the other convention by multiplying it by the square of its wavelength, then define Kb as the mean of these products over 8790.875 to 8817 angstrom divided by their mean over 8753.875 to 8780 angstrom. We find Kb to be 0.8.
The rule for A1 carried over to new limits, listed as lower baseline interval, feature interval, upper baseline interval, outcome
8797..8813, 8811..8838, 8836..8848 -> 1.4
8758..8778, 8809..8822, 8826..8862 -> 0.5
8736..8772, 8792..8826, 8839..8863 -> 2.1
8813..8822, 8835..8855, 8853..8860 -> 1.0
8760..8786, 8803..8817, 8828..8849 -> 0.8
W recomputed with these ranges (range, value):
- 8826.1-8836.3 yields 1.03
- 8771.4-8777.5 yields 1.56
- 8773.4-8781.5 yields 1.75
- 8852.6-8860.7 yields 1.37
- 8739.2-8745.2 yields 1.26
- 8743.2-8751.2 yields 1.38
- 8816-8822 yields 1.43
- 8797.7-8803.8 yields 1.32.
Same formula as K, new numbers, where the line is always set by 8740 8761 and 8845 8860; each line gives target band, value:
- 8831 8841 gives 0.23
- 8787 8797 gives 0.01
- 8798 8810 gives 0.05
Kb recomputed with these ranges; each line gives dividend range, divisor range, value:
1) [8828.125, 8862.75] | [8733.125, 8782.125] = 0.79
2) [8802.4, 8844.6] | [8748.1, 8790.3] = 0.74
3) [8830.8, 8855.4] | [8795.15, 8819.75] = 0.93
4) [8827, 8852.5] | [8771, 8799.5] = 0.76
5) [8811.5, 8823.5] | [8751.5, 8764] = 0.81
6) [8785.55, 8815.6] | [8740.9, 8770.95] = 0.85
